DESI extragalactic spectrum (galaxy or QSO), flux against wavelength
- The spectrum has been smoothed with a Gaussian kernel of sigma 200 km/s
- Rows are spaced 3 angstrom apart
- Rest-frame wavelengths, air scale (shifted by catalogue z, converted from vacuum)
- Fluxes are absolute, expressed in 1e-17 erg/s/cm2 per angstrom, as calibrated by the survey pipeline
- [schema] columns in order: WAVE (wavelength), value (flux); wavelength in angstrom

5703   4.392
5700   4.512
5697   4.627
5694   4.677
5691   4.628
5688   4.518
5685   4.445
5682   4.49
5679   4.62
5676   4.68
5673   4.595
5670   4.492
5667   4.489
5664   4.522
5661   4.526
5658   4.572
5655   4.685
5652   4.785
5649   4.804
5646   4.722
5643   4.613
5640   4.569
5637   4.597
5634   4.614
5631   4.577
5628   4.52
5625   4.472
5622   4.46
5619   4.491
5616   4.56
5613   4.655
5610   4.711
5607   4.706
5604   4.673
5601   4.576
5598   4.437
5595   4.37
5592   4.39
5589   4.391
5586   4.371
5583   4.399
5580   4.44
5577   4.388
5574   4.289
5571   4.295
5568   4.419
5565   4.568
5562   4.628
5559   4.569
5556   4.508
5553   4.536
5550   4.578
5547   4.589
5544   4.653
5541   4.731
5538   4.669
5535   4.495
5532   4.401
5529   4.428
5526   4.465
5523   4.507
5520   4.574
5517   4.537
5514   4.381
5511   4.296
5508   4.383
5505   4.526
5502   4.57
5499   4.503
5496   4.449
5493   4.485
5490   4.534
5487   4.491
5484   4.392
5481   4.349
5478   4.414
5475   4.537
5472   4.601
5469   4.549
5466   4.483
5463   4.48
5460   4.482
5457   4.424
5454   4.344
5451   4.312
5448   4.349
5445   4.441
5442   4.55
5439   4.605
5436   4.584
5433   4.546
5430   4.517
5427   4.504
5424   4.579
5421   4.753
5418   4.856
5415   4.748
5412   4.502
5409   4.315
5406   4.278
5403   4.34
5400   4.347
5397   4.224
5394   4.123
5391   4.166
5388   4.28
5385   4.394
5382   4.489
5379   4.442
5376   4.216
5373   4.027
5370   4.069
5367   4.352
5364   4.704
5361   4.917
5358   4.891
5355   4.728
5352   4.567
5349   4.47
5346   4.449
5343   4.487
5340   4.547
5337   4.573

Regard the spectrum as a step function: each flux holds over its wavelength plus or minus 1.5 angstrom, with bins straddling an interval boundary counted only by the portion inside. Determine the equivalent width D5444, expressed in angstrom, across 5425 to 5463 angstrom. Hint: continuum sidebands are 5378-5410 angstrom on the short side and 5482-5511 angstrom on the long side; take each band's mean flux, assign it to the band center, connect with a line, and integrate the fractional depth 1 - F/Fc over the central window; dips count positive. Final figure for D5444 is -0.8 angstrom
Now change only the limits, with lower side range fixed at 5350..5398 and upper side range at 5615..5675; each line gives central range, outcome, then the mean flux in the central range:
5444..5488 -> 0.3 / 4.44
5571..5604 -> 1.0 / 4.41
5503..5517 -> 0.3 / 4.42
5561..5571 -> 0.1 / 4.5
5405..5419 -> -0.3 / 4.54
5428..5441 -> -0.3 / 4.56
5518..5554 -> -0.3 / 4.55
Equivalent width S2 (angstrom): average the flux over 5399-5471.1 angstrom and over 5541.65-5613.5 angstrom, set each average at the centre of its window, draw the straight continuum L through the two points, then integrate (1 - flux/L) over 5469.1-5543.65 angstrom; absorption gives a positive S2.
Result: 0.2 angstrom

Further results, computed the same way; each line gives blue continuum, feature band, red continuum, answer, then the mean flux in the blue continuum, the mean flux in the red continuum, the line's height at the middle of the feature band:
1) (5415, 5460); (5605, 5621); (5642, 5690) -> -0.1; 4.53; 4.6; 4.58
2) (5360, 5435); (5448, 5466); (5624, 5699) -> 0.2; 4.43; 4.59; 4.46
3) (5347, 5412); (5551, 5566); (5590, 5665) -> -0.1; 4.4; 4.58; 4.53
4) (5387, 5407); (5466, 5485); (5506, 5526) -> -0.4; 4.25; 4.45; 4.38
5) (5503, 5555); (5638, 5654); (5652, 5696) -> -0.5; 4.52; 4.58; 4.56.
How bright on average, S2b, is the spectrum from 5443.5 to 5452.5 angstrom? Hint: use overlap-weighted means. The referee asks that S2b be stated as 4.37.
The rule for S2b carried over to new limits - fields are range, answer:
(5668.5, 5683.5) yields 4.58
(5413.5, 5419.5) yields 4.8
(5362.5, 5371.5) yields 4.38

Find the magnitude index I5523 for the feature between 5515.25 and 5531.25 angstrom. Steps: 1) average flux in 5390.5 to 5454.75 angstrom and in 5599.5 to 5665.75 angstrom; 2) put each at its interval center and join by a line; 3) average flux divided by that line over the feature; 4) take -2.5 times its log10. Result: 0.01 mag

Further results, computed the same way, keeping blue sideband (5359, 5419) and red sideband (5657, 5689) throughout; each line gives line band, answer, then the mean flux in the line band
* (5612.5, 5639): -0.01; 4.55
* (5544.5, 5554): -0.02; 4.58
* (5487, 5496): -0.01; 4.5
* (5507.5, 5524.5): 0.00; 4.45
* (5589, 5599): 0.03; 4.4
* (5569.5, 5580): 0.04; 4.34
